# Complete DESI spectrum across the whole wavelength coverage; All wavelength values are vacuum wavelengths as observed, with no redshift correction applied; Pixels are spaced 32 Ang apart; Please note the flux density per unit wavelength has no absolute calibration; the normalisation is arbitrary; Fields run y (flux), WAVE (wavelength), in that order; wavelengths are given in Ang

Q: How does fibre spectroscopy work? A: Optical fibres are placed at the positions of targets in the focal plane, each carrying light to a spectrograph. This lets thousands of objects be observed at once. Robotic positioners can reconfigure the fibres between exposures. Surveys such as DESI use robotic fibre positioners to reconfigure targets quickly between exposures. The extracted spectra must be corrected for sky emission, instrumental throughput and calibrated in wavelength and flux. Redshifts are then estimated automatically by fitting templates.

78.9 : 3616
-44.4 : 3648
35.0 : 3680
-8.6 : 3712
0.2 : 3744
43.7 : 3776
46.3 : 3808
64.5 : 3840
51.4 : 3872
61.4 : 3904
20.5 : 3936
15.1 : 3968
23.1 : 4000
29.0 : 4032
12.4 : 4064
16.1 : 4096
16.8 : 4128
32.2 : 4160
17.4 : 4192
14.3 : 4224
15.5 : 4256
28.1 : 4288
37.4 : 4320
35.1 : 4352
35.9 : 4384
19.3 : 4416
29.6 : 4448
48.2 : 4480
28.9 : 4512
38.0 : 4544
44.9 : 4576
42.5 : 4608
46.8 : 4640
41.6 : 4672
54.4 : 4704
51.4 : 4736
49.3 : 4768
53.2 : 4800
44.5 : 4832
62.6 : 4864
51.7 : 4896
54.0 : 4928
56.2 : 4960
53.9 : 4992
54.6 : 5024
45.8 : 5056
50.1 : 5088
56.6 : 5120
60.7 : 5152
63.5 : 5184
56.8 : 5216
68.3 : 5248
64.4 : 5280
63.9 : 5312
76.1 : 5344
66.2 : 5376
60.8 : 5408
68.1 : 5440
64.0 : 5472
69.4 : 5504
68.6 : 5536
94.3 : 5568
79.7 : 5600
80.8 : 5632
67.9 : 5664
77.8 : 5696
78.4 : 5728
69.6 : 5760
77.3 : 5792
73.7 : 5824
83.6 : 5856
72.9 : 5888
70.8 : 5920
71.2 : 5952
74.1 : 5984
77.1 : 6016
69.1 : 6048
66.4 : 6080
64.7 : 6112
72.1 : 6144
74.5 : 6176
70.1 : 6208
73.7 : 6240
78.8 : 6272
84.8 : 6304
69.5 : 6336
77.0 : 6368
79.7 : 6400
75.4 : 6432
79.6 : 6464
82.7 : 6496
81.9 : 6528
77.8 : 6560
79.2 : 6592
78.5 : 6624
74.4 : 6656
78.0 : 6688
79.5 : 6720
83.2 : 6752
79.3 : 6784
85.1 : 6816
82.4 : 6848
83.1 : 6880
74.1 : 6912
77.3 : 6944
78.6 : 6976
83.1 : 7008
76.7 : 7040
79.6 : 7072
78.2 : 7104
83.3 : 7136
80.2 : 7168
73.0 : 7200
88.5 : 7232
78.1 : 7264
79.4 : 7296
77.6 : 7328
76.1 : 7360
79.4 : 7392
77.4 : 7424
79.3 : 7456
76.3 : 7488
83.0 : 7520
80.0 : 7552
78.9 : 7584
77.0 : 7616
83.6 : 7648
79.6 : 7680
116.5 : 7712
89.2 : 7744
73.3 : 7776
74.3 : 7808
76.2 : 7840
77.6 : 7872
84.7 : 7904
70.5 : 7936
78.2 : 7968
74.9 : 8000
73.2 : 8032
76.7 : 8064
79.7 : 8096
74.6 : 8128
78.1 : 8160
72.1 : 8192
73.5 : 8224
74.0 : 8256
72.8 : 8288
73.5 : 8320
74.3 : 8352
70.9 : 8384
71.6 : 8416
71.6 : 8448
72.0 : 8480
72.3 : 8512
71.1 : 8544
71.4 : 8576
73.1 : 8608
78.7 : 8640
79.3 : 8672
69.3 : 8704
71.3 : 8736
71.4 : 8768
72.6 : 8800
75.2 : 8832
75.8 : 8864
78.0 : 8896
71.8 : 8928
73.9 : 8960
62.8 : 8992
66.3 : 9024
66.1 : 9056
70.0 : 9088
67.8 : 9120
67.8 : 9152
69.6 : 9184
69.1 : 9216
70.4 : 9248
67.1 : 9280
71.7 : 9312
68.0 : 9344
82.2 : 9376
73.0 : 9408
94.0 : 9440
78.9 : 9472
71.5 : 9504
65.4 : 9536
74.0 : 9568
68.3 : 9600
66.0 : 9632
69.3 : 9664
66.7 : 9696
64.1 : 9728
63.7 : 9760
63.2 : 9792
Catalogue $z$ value 0.17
